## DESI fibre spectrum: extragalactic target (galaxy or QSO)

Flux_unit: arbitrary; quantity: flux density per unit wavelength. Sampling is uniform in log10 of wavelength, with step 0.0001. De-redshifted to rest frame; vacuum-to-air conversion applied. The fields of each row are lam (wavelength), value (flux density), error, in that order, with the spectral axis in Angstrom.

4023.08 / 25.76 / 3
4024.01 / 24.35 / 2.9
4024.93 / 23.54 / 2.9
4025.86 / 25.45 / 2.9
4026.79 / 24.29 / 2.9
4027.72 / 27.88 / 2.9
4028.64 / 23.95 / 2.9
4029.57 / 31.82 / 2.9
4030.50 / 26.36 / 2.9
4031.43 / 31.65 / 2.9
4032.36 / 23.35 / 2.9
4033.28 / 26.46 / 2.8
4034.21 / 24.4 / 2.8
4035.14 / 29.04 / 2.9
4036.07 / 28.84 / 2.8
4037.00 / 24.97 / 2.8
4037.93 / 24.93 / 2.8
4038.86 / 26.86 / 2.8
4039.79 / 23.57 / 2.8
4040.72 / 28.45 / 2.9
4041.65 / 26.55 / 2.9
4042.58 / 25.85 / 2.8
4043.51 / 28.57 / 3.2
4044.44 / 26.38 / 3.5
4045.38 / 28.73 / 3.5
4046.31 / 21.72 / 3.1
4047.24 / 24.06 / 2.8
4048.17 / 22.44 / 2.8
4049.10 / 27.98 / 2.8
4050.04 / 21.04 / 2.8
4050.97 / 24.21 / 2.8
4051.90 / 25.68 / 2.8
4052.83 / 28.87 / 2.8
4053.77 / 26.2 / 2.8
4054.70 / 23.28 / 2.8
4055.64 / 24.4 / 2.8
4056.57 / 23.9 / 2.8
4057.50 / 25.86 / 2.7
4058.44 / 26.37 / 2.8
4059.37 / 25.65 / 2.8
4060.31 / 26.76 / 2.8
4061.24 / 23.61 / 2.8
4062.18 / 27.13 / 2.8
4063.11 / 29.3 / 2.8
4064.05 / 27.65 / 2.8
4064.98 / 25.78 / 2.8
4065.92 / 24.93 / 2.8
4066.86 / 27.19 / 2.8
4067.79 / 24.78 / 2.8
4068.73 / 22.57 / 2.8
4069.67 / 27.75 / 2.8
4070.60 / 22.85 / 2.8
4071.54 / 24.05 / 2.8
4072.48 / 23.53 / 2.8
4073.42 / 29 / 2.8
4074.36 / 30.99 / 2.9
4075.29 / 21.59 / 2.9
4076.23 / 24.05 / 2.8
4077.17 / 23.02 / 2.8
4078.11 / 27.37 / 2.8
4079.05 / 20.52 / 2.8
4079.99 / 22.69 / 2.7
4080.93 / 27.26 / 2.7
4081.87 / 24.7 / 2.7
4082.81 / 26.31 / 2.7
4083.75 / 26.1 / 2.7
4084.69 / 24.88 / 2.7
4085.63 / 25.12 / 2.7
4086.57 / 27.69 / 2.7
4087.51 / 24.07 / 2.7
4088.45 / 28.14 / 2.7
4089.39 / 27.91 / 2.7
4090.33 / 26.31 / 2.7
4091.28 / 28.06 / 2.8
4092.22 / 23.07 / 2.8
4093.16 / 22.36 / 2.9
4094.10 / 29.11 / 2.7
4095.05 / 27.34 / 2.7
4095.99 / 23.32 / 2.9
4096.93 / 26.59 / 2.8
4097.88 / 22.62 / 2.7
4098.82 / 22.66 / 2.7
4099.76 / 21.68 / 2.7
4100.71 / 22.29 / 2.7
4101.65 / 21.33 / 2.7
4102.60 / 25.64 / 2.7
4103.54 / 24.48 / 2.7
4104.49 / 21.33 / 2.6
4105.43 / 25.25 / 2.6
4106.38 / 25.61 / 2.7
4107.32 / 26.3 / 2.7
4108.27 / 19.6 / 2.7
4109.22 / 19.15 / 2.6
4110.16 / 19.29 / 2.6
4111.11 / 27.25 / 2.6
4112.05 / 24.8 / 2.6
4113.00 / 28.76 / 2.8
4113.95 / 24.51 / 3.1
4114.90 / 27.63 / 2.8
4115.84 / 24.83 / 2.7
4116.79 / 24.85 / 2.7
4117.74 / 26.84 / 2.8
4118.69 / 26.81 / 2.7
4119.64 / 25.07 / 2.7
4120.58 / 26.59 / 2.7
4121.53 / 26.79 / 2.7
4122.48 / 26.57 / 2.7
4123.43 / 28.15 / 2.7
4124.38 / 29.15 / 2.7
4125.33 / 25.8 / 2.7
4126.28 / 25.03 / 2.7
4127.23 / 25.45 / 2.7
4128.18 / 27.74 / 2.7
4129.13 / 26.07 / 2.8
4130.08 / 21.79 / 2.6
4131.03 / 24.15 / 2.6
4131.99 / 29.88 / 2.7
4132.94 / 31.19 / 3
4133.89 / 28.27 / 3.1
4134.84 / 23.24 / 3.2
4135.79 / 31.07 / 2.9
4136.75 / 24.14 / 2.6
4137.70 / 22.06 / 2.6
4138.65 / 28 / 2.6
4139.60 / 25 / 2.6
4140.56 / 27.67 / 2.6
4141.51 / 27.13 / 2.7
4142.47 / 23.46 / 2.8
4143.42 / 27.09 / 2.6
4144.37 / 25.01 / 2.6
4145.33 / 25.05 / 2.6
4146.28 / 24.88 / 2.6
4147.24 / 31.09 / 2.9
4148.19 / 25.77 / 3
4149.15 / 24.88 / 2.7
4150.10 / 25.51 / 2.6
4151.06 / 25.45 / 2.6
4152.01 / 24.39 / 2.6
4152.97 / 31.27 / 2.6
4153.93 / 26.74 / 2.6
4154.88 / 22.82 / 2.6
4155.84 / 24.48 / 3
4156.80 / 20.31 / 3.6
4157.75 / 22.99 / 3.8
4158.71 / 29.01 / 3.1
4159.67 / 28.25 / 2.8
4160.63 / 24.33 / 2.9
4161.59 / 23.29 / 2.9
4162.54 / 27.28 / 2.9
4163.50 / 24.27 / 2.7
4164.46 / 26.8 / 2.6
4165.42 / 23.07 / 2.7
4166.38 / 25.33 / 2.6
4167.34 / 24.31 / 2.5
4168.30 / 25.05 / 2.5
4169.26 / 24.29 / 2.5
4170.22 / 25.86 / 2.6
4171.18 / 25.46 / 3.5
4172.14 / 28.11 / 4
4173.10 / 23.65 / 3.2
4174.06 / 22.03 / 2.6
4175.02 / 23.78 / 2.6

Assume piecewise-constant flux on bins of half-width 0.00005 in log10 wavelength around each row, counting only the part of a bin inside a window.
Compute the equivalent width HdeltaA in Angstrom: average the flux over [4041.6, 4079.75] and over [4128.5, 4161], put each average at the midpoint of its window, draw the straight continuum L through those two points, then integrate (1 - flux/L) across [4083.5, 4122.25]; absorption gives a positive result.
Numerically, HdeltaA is 1.1 Angstrom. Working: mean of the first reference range 25.4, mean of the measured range 24.9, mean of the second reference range 26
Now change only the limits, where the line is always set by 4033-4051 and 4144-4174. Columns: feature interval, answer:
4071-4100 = 0.4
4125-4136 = -0.5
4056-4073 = 0.1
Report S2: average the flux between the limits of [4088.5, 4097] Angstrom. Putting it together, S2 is 26.1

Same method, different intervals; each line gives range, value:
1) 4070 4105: 24.9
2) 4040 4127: 25.3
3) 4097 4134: 25.1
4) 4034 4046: 26.7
